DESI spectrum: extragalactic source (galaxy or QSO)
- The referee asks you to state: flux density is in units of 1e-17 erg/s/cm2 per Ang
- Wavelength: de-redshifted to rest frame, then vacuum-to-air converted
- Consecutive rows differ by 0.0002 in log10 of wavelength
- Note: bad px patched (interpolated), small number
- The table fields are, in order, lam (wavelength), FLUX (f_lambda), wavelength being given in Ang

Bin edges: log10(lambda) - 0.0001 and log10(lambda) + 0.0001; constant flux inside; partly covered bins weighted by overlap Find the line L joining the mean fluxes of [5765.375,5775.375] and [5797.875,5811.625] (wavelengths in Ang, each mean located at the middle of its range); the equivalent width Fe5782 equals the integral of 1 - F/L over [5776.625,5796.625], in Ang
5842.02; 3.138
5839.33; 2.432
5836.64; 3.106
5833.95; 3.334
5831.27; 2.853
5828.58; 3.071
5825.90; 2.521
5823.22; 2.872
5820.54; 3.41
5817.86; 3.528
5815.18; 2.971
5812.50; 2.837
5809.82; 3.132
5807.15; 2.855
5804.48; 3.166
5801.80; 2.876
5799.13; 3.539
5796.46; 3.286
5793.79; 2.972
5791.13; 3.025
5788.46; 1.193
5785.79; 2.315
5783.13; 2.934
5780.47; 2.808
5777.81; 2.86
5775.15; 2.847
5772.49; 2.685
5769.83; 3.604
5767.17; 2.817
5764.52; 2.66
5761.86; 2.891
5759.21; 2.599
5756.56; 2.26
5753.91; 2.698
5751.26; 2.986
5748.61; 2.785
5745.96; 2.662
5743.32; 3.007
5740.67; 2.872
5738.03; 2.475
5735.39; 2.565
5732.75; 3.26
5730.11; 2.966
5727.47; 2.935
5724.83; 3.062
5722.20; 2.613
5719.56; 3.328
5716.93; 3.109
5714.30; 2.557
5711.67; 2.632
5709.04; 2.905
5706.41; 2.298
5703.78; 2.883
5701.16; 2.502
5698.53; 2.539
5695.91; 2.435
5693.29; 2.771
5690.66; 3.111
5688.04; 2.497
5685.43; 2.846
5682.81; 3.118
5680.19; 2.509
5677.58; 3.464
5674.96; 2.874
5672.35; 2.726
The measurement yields 2.7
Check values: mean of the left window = 2.99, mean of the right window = 3.1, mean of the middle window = 2.64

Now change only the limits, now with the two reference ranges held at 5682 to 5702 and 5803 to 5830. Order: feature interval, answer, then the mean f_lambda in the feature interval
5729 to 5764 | 1.1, 2.77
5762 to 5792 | 2.3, 2.71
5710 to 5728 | -0.6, 2.89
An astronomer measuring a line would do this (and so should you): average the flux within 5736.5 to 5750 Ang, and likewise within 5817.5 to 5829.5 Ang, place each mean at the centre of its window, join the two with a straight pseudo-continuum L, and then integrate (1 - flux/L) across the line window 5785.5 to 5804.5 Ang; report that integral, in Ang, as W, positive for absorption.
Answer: 1.0 Ang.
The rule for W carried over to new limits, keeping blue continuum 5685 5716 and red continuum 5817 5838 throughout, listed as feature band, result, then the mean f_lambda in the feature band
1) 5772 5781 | 0.3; 2.81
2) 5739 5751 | -0.1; 2.83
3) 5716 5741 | -1.5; 2.92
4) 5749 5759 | 0.6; 2.65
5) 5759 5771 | -0.2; 2.93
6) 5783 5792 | 2.1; 2.26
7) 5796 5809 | -0.6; 3.13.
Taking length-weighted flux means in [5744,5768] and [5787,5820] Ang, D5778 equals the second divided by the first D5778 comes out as 1.1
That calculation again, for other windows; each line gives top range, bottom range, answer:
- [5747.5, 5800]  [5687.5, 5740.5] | 1.00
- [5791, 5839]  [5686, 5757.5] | 1.11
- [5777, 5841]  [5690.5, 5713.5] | 1.10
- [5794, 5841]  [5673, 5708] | 1.10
